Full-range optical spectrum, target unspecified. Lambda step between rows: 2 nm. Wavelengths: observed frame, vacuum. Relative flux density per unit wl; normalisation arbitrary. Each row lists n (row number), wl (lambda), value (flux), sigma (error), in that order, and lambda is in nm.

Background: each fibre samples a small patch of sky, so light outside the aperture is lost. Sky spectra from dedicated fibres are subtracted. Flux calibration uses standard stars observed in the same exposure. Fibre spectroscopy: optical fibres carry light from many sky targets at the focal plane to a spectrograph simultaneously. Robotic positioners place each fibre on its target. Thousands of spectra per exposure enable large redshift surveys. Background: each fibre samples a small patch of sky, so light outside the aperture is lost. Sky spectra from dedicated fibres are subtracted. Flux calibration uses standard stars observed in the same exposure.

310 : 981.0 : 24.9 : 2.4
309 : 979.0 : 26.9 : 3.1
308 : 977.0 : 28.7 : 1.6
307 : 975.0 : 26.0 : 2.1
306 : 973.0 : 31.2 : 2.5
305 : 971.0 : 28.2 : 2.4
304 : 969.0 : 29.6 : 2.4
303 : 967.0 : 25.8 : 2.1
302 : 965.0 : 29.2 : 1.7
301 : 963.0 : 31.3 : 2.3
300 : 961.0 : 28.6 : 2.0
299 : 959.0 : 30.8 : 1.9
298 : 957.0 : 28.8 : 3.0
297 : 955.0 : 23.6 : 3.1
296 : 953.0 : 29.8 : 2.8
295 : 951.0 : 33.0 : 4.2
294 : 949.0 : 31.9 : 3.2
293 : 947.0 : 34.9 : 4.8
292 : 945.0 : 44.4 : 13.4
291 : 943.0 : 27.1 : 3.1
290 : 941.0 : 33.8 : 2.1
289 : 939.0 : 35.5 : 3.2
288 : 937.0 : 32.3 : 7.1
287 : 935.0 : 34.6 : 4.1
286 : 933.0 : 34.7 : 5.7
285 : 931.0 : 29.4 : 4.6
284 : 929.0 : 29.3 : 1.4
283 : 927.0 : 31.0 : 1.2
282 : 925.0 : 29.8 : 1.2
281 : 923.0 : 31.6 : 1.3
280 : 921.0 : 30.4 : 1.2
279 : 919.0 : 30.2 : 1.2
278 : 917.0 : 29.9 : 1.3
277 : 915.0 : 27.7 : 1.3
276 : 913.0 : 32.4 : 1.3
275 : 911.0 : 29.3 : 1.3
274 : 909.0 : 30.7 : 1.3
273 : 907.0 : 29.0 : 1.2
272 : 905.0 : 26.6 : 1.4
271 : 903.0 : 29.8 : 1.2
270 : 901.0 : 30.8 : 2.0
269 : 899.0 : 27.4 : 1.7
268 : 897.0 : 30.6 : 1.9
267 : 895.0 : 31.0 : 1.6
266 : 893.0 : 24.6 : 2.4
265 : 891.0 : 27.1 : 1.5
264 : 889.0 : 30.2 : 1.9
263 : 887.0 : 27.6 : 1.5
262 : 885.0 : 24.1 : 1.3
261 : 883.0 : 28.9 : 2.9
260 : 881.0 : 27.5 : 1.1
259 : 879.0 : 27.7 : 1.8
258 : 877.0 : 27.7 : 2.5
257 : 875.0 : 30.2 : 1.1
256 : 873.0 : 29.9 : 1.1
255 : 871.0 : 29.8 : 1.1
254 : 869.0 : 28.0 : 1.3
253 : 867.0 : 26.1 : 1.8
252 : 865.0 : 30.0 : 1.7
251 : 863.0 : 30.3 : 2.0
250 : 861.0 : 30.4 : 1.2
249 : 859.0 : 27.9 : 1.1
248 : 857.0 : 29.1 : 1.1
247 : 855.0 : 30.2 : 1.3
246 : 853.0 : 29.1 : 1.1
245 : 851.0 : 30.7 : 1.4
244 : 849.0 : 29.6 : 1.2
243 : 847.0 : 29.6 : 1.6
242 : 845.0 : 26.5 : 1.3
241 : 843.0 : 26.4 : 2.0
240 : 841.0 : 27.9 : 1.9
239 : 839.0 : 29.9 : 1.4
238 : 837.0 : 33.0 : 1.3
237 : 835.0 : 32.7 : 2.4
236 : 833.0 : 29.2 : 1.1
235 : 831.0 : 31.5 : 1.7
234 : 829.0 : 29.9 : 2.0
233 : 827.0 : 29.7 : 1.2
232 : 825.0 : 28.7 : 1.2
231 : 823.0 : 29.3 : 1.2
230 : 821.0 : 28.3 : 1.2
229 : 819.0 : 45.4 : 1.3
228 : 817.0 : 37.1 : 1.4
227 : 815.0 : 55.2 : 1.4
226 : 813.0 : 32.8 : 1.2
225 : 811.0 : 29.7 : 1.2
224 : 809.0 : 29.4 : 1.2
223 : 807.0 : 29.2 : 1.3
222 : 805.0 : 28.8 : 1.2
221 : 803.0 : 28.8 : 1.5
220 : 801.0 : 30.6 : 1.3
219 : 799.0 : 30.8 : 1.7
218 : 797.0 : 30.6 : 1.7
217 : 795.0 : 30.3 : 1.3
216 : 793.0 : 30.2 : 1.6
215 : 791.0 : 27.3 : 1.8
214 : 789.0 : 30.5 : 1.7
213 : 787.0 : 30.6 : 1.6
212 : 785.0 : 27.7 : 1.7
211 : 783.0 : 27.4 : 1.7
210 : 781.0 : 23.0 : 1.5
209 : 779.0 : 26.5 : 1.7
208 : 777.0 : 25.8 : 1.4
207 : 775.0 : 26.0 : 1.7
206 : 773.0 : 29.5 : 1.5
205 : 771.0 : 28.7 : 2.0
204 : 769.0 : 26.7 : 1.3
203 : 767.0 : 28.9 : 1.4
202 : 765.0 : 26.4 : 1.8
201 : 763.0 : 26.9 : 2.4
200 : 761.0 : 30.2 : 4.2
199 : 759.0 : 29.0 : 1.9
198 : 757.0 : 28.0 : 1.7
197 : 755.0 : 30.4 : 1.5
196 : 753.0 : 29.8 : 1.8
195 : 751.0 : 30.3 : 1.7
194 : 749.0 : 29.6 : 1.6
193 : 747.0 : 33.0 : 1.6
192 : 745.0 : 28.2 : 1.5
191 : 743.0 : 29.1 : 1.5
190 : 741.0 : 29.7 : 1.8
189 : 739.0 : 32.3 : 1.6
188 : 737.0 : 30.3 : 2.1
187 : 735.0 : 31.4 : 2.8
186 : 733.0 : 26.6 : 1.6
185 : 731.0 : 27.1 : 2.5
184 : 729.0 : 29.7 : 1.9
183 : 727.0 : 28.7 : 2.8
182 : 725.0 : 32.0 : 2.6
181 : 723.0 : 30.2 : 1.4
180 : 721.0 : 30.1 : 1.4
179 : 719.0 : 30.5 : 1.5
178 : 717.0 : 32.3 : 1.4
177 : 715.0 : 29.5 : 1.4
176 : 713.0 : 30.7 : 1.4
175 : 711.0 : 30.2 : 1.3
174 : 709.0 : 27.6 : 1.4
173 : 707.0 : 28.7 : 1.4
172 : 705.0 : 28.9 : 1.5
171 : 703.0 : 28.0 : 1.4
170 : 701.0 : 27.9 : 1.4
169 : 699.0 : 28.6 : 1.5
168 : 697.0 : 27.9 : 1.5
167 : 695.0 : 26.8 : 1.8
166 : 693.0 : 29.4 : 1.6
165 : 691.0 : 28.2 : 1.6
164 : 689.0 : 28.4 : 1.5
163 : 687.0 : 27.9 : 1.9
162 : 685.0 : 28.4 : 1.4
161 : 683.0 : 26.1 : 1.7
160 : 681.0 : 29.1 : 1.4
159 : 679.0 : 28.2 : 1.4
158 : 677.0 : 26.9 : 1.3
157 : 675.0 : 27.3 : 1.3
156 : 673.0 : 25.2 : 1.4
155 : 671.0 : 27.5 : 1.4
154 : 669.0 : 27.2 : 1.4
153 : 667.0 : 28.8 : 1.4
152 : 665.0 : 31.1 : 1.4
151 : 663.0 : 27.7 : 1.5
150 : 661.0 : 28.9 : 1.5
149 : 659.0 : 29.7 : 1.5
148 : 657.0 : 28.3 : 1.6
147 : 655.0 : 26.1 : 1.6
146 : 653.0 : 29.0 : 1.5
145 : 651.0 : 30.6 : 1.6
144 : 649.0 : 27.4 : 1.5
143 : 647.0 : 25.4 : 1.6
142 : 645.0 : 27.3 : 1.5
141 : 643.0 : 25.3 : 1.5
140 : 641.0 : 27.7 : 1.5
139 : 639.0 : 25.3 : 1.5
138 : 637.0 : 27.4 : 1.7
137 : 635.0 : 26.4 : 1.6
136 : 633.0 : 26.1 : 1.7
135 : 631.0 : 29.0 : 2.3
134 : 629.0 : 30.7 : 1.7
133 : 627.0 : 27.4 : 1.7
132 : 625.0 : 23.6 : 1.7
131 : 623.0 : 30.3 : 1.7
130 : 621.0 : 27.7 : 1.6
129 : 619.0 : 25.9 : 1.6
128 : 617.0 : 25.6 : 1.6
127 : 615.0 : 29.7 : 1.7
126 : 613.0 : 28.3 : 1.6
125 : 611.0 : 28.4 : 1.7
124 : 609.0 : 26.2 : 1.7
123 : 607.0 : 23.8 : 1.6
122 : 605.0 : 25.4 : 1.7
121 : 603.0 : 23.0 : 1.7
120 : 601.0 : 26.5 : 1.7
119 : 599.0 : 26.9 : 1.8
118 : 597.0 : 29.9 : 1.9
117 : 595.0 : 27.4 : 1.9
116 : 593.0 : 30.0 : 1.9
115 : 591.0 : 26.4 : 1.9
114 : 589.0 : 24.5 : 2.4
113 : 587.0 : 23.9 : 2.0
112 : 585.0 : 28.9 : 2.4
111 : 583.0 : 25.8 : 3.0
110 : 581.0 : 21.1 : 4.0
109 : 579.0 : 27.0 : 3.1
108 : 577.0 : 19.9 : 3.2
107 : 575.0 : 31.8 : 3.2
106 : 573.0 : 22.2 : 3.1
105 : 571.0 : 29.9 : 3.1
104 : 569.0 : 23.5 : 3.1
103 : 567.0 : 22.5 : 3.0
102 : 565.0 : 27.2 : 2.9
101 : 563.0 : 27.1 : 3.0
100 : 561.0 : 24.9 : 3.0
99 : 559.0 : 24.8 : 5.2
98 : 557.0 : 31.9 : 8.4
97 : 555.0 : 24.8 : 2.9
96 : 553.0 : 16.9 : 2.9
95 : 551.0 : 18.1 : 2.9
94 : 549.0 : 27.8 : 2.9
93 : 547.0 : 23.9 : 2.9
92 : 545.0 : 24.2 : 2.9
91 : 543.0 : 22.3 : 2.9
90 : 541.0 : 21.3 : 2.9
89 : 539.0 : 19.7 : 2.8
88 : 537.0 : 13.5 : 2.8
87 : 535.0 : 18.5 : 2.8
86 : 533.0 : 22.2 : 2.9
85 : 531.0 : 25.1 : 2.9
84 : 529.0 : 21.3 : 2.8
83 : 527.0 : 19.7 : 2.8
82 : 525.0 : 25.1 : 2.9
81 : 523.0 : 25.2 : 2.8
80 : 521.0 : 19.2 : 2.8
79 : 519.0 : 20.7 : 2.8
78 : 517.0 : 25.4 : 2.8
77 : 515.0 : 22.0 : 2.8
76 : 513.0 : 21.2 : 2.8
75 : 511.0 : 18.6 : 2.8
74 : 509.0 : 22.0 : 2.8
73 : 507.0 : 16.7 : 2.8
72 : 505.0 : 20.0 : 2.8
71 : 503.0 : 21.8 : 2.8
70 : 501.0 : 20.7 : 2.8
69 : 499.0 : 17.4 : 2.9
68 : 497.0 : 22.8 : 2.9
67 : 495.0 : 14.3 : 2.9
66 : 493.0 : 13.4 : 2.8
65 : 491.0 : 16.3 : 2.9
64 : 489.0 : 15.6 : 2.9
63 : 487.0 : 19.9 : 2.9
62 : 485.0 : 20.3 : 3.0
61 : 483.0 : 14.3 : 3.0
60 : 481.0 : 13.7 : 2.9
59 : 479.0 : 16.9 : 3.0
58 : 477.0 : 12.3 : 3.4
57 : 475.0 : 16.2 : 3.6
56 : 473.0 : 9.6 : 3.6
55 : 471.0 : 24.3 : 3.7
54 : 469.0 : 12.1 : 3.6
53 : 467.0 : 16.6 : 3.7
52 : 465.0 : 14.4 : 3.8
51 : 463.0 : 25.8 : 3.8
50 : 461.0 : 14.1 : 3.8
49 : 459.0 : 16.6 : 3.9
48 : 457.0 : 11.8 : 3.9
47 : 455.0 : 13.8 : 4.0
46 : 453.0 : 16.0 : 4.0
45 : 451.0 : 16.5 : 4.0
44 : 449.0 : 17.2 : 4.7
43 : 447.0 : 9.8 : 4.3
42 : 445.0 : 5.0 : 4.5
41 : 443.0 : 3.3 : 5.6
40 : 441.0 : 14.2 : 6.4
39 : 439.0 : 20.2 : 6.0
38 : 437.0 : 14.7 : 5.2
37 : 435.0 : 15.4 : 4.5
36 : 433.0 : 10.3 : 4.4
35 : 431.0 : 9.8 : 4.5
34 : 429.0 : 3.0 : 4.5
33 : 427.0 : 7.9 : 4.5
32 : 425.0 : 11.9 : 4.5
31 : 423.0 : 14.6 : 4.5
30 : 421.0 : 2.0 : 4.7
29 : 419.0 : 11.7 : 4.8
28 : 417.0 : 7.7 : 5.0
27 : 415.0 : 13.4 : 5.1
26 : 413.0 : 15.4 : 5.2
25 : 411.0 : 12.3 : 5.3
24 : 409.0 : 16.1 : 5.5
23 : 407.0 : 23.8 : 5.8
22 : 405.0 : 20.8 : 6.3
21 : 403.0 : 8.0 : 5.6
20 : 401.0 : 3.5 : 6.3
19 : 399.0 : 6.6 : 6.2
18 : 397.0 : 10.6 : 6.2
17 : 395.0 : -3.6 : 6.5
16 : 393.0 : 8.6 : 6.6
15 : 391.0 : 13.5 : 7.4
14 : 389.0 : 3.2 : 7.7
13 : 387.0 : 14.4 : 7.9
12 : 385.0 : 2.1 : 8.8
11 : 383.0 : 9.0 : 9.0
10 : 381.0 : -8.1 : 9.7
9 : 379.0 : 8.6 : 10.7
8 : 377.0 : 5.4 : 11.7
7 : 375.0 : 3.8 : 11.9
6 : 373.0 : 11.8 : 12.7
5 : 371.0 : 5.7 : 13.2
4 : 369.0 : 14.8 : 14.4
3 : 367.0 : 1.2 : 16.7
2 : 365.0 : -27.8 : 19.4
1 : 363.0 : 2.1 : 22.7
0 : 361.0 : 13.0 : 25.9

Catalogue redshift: 0.24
